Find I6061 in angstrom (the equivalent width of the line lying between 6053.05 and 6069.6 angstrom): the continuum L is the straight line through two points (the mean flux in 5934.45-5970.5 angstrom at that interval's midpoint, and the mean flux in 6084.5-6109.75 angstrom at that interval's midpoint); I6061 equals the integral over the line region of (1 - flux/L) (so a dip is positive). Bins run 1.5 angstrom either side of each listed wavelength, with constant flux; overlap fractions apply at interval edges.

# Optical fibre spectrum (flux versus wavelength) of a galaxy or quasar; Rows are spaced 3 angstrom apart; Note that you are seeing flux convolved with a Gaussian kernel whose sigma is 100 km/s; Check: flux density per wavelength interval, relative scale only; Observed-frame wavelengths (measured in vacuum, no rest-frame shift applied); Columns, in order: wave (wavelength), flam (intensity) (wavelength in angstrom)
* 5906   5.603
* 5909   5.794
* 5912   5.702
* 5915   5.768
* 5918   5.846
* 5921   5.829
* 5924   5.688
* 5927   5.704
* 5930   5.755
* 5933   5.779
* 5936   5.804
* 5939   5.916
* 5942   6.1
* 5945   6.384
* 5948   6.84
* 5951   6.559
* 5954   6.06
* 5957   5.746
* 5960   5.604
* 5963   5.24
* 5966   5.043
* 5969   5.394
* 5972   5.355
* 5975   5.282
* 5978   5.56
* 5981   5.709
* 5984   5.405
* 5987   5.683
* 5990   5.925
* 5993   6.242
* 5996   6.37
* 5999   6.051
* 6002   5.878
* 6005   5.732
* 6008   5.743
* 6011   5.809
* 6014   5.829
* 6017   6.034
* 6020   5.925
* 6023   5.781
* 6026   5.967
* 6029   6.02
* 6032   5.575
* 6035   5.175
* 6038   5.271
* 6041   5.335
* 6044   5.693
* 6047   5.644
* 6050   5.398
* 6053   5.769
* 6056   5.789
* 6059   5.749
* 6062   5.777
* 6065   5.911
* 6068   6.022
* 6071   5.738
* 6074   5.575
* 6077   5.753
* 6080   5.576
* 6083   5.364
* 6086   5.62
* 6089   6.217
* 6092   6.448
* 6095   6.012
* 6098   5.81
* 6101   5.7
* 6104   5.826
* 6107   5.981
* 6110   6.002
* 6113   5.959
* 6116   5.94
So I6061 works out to 0.27 angstrom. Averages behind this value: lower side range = 5.89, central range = 5.84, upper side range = 5.95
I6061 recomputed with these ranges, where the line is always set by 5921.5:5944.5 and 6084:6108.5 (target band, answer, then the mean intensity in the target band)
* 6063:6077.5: 0.30 angstrom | 5.8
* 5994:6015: -0.14 angstrom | 5.93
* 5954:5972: 1.25 angstrom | 5.46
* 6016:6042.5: 1.04 angstrom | 5.67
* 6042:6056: 0.66 angstrom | 5.63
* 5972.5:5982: 0.62 angstrom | 5.49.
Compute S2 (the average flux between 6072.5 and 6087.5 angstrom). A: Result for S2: 5.58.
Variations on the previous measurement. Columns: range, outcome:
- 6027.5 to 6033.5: 5.8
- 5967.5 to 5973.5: 5.37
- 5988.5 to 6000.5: 6.15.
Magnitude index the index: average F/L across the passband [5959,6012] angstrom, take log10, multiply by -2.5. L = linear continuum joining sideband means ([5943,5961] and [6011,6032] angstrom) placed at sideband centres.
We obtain 0.07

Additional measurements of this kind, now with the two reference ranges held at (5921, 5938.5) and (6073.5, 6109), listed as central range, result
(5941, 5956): -0.108 mag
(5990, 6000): -0.071 mag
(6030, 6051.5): 0.069 mag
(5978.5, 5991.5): 0.022 mag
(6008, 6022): -0.015 mag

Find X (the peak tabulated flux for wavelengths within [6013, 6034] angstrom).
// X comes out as 6.034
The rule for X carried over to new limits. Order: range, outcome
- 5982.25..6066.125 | 6.37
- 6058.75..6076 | 6.022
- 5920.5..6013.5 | 6.84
